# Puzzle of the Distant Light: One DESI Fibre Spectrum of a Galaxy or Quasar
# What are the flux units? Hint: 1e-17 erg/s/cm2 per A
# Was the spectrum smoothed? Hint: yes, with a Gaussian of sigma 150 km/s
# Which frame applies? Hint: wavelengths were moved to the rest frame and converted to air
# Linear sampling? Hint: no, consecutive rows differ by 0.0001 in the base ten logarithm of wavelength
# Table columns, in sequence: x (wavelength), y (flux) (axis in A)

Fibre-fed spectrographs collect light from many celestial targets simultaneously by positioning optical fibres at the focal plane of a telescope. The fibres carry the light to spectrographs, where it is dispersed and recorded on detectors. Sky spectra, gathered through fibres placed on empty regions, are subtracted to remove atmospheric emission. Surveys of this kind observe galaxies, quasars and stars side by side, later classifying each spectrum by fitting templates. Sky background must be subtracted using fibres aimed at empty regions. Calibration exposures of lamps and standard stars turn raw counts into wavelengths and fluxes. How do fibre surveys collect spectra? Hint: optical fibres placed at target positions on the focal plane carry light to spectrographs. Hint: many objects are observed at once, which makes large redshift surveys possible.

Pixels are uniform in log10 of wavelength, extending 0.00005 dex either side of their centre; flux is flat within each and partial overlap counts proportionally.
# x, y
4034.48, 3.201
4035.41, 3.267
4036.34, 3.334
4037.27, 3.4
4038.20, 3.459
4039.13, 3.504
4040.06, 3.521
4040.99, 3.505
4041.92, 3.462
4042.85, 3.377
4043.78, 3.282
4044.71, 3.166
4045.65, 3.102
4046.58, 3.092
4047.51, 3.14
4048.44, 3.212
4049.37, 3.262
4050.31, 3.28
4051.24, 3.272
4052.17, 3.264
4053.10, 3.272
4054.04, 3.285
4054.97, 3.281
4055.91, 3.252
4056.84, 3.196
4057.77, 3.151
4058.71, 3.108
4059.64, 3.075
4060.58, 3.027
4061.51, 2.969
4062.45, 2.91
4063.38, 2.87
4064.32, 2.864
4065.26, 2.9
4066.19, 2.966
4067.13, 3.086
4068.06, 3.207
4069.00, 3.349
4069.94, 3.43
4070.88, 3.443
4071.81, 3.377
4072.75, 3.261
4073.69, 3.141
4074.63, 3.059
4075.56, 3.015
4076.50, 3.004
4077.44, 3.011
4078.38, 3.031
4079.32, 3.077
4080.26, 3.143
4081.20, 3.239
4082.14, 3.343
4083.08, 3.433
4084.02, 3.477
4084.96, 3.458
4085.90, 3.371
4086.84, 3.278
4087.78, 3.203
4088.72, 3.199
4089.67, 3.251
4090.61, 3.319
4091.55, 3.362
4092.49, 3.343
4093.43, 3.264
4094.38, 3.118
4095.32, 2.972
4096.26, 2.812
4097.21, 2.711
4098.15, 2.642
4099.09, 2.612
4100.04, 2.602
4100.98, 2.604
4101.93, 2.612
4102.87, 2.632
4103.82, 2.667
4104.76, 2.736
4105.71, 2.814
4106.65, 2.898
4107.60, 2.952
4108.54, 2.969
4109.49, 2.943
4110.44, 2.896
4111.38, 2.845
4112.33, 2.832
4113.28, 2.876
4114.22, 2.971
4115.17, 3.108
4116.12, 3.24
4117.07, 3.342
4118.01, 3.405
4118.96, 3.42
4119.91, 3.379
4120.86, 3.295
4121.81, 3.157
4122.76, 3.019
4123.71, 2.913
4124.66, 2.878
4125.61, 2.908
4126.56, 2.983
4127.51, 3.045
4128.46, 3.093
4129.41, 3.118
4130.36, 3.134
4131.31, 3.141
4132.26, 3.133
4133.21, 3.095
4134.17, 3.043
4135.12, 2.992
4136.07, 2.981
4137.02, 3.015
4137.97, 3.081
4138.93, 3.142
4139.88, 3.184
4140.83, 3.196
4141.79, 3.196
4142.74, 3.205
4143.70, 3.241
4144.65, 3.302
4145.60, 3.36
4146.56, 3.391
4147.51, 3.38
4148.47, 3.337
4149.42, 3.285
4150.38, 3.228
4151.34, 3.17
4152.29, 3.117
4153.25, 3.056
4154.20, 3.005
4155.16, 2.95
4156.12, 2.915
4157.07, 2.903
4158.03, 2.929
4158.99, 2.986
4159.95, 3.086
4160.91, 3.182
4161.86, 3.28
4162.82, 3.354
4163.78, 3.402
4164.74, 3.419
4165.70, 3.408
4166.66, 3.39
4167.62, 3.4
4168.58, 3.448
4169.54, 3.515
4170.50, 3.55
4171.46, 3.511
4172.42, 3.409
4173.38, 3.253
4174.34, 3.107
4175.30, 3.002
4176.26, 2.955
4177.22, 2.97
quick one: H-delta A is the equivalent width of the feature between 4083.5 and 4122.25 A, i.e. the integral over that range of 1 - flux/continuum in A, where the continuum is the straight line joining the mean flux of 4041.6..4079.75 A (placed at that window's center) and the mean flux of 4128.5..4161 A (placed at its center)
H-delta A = 1.30 A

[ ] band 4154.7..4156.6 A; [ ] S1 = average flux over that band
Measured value 2.94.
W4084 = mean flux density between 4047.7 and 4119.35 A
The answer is 3.09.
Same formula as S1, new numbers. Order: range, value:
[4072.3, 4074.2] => 3.19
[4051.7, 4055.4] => 3.28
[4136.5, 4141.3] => 3.13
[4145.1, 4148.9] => 3.37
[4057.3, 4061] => 3.09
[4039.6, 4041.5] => 3.51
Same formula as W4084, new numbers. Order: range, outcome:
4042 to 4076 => 3.17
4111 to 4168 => 3.15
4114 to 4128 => 3.14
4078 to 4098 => 3.2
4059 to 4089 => 3.16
